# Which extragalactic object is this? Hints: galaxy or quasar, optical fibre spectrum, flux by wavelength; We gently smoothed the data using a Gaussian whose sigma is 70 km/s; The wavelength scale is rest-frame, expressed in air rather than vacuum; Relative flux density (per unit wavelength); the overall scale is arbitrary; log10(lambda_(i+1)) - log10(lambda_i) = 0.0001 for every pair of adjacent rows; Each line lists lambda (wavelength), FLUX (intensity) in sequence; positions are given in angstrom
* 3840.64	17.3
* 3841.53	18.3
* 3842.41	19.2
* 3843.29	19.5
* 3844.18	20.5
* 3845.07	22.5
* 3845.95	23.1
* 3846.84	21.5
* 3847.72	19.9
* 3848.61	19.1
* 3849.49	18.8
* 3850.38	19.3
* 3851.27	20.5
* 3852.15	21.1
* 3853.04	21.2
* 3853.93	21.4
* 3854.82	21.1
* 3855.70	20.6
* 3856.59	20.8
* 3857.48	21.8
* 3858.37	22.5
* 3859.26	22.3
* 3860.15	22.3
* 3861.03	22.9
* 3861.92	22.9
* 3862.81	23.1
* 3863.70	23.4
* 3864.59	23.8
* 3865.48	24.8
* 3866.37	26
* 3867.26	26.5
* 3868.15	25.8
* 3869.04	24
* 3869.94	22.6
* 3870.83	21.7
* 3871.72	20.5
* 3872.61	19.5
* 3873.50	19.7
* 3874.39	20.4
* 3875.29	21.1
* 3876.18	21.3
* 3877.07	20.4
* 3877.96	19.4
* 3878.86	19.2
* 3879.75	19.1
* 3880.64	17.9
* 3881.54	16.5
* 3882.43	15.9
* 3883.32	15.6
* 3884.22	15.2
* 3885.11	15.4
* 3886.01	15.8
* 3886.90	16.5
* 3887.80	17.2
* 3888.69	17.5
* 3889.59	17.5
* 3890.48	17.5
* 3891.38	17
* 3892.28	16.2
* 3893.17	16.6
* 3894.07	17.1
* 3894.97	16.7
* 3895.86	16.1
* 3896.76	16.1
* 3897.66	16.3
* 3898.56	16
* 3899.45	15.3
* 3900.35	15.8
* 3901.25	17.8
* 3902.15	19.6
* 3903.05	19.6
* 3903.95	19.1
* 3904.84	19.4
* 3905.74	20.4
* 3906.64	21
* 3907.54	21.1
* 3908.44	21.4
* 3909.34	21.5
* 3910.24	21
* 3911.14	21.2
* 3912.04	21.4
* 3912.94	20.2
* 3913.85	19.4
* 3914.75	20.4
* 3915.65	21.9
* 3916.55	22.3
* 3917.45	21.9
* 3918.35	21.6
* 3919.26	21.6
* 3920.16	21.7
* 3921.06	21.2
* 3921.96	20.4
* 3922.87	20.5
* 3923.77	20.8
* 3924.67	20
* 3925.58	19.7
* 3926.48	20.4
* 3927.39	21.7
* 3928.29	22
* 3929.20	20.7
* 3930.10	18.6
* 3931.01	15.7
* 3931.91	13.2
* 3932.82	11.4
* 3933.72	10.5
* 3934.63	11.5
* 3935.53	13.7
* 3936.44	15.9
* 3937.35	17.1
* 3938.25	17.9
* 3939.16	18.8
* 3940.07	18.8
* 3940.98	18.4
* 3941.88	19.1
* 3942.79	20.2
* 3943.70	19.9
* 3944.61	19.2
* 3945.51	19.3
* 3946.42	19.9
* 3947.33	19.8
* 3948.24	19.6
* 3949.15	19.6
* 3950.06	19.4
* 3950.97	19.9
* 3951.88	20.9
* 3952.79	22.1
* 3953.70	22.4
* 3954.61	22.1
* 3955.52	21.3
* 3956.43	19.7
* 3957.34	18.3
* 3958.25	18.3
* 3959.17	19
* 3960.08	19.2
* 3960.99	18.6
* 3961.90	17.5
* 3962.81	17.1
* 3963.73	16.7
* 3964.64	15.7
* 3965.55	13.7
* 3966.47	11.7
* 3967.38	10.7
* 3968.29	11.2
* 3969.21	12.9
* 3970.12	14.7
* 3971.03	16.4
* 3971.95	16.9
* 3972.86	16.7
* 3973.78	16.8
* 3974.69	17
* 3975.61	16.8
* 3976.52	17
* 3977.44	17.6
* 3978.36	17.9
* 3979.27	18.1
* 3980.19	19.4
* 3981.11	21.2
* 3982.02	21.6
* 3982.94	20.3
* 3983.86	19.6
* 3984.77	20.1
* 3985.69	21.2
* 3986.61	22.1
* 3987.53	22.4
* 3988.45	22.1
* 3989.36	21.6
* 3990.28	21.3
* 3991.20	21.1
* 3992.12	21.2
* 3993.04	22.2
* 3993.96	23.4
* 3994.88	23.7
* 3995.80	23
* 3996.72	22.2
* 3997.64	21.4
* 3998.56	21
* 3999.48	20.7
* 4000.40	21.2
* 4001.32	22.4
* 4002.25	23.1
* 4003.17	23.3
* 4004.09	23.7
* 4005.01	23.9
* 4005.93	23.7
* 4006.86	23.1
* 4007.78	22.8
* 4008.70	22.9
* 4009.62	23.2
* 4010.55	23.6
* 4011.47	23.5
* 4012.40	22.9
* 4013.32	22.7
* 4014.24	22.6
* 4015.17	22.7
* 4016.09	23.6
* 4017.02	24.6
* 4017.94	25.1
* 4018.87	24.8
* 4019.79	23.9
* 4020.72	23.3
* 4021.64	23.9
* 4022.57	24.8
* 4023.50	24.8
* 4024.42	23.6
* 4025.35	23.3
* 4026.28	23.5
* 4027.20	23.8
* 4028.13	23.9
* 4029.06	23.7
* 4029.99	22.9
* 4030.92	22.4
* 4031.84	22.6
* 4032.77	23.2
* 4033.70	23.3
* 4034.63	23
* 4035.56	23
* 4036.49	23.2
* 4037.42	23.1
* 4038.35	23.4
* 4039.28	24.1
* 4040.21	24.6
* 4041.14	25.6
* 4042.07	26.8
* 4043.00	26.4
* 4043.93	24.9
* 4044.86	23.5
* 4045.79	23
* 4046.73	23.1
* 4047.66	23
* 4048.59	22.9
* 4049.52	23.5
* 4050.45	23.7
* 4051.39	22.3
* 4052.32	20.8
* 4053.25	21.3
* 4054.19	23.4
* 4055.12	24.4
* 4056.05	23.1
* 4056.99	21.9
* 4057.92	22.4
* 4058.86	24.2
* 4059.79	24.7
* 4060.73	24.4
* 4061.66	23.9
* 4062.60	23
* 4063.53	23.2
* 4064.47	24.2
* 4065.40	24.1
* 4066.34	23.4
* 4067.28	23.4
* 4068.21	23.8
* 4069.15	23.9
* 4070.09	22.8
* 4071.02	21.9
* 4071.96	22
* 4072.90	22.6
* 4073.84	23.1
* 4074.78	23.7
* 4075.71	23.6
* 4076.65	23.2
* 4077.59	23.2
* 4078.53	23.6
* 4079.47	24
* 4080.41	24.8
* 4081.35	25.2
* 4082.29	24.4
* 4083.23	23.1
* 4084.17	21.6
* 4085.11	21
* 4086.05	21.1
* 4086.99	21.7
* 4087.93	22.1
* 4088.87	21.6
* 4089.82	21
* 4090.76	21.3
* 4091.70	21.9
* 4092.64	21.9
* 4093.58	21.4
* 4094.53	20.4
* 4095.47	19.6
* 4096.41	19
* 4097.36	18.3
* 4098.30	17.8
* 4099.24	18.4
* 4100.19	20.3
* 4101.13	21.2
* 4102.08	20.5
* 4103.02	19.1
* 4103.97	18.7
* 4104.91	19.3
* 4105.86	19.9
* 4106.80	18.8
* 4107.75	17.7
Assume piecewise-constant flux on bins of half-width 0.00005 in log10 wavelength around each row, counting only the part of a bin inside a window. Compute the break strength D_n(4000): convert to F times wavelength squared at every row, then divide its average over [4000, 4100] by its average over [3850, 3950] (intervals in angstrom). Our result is 1.28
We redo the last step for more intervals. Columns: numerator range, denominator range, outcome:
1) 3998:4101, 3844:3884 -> 1.19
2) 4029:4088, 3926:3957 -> 1.33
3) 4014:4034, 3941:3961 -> 1.23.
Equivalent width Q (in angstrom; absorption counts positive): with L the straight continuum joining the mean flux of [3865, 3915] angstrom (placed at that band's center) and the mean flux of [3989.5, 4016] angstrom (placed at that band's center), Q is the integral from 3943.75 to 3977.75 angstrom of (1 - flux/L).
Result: 5.7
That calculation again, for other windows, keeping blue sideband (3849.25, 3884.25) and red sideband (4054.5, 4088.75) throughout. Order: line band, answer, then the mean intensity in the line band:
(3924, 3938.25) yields 3.20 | 16.9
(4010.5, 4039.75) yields -0.99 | 23.5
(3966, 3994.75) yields 4.85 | 18.6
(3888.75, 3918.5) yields 3.58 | 18.9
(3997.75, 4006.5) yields 0.00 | 22.5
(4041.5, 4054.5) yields -0.28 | 23.5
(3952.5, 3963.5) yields 1.26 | 19.5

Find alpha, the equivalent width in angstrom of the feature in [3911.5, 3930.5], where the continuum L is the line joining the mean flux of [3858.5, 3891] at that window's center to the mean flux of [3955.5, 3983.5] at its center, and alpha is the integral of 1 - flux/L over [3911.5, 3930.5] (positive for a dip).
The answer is -2.2 angstrom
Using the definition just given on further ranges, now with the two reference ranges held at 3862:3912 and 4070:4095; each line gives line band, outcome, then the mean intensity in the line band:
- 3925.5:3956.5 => 2.6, 18.6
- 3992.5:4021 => -2.3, 23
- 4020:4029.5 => -1.0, 23.9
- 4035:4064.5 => -2.1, 23.6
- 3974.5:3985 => 1.0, 18.9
